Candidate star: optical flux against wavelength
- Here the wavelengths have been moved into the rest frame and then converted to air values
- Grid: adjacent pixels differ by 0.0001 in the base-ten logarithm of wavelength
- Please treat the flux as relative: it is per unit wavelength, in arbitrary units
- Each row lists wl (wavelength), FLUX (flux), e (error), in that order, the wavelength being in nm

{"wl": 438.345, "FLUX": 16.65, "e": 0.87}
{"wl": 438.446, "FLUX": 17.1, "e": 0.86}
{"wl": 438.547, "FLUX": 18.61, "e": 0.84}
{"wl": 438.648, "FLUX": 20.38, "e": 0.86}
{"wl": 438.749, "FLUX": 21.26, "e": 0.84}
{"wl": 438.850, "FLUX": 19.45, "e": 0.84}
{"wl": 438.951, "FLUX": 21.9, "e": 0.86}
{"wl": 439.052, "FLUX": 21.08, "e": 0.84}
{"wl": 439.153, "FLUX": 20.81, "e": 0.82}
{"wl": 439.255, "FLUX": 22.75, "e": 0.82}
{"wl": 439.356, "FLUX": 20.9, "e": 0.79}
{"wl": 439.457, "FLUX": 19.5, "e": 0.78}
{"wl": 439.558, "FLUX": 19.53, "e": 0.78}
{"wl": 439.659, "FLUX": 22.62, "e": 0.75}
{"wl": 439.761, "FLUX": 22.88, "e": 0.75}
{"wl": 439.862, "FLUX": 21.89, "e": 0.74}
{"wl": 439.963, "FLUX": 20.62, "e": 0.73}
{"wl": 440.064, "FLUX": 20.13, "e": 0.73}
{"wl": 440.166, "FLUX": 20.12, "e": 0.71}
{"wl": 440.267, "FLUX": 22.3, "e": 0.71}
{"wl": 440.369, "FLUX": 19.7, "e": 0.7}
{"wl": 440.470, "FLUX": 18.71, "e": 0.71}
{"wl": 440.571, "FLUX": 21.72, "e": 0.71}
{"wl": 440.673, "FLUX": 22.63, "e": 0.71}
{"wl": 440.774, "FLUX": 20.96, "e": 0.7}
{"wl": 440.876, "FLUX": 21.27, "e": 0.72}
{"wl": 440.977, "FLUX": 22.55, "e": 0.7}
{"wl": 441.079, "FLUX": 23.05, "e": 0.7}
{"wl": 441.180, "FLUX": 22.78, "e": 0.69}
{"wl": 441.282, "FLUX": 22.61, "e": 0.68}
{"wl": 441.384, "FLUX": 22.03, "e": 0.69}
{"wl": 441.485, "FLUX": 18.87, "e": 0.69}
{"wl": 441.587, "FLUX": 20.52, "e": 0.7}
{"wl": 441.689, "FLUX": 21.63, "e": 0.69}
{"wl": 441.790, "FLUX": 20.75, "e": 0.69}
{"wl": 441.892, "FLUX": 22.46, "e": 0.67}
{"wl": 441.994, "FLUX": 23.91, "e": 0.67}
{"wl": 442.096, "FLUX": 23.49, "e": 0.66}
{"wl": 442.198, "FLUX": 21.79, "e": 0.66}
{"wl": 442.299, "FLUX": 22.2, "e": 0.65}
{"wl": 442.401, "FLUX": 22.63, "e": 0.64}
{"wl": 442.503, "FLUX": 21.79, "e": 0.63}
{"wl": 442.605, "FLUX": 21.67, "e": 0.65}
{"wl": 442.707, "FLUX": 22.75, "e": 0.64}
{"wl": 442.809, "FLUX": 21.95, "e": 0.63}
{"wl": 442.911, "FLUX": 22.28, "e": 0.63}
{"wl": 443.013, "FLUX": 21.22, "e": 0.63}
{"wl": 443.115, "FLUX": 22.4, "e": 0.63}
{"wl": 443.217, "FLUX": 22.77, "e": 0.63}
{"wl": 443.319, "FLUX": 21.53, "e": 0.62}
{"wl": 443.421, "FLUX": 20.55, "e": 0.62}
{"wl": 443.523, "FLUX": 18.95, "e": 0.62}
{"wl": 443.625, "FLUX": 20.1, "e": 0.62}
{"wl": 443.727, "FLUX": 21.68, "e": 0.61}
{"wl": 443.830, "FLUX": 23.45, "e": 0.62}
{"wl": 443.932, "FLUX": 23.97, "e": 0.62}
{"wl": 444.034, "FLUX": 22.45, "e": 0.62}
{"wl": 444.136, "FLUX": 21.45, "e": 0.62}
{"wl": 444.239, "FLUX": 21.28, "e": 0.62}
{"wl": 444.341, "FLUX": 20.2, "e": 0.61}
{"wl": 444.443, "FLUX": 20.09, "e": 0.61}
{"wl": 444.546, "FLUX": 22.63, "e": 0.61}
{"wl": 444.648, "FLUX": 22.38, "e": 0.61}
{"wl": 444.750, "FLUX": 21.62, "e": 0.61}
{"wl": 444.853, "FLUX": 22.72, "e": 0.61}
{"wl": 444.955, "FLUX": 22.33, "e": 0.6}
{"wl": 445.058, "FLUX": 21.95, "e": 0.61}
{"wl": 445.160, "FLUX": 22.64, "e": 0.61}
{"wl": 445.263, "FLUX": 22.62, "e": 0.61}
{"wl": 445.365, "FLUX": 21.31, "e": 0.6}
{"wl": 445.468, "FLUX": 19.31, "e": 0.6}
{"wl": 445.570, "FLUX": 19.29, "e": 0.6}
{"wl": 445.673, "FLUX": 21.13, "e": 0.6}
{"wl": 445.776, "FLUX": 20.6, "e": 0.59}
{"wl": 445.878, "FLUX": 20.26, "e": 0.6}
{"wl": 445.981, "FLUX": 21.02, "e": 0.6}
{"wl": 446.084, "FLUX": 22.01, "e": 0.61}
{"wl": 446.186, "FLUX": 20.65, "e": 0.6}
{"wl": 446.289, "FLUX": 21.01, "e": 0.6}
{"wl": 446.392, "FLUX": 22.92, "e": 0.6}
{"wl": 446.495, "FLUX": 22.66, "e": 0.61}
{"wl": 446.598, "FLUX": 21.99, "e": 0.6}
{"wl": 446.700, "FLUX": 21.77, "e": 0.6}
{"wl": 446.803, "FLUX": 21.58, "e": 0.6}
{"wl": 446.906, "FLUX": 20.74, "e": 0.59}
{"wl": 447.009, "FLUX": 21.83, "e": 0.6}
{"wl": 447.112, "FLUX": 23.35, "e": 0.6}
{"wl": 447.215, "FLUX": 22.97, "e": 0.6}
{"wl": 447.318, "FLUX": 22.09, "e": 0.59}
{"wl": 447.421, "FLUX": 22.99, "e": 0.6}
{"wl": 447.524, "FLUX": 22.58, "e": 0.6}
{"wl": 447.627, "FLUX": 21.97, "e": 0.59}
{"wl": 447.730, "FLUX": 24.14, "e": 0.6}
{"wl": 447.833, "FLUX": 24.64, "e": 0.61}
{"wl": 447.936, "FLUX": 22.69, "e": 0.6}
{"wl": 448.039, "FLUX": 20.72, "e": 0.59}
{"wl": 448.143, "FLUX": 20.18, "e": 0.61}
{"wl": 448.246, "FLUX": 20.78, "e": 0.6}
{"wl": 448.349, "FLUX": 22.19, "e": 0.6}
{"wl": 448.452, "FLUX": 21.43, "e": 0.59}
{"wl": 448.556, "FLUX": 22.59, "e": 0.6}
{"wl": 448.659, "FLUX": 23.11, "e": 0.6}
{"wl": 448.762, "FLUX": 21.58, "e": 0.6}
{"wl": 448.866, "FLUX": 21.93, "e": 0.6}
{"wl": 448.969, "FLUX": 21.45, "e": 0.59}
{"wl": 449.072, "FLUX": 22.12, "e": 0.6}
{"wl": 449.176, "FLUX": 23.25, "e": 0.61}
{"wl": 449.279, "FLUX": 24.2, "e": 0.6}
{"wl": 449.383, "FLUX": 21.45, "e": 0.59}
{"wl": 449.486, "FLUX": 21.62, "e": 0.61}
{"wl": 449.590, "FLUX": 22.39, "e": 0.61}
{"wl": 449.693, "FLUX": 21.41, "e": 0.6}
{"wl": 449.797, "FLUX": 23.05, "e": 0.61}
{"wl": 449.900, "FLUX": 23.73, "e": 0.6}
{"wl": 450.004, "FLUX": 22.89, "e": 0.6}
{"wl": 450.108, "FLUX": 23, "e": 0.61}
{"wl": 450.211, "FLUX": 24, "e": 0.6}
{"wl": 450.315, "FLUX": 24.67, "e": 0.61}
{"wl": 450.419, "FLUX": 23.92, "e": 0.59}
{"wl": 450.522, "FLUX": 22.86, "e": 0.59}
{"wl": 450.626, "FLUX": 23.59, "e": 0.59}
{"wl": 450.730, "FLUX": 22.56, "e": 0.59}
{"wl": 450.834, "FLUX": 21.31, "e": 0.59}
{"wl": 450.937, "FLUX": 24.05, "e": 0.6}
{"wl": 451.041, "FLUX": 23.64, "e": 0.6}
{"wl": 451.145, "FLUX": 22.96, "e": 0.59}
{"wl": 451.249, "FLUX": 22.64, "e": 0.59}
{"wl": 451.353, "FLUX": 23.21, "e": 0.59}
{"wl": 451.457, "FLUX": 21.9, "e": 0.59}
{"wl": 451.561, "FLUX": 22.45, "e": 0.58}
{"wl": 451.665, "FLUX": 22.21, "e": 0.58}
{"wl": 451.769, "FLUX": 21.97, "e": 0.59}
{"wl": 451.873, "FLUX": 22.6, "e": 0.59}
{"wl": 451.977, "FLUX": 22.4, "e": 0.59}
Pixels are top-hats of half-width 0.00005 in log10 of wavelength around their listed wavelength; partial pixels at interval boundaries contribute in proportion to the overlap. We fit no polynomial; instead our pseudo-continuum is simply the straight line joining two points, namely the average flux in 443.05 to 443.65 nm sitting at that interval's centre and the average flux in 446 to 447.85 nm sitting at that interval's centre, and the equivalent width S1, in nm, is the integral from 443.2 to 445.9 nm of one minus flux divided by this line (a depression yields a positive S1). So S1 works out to 0.01 nm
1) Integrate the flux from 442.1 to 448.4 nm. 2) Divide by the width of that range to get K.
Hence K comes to 21.8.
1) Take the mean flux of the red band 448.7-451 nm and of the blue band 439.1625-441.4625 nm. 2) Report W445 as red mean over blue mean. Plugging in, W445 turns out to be 1.1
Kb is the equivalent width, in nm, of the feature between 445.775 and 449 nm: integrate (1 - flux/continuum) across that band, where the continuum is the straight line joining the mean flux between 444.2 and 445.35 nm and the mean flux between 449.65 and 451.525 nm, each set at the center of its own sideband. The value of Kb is 0.06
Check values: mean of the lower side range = 21.9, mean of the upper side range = 23.1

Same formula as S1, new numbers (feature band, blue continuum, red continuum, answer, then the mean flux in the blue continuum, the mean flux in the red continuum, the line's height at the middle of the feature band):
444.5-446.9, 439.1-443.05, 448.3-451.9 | 0.06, 21.6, 22.7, 22.1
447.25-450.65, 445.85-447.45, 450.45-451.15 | -0.01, 21.9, 23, 22.5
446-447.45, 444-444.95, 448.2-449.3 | 0.00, 21.7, 22.2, 21.9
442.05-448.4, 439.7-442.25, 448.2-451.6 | 0.08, 21.6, 22.7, 22.1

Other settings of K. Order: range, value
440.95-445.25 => 21.9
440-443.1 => 21.7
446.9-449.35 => 22.3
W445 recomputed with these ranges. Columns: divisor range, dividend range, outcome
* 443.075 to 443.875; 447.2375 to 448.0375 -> 1.07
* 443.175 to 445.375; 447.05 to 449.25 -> 1.03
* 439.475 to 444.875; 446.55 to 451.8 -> 1.04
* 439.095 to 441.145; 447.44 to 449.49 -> 1.05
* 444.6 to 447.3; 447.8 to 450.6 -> 1.04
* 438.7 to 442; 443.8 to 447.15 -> 1.02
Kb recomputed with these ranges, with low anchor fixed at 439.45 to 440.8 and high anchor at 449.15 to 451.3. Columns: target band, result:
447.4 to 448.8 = 0.02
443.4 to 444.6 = 0.02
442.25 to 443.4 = -0.03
